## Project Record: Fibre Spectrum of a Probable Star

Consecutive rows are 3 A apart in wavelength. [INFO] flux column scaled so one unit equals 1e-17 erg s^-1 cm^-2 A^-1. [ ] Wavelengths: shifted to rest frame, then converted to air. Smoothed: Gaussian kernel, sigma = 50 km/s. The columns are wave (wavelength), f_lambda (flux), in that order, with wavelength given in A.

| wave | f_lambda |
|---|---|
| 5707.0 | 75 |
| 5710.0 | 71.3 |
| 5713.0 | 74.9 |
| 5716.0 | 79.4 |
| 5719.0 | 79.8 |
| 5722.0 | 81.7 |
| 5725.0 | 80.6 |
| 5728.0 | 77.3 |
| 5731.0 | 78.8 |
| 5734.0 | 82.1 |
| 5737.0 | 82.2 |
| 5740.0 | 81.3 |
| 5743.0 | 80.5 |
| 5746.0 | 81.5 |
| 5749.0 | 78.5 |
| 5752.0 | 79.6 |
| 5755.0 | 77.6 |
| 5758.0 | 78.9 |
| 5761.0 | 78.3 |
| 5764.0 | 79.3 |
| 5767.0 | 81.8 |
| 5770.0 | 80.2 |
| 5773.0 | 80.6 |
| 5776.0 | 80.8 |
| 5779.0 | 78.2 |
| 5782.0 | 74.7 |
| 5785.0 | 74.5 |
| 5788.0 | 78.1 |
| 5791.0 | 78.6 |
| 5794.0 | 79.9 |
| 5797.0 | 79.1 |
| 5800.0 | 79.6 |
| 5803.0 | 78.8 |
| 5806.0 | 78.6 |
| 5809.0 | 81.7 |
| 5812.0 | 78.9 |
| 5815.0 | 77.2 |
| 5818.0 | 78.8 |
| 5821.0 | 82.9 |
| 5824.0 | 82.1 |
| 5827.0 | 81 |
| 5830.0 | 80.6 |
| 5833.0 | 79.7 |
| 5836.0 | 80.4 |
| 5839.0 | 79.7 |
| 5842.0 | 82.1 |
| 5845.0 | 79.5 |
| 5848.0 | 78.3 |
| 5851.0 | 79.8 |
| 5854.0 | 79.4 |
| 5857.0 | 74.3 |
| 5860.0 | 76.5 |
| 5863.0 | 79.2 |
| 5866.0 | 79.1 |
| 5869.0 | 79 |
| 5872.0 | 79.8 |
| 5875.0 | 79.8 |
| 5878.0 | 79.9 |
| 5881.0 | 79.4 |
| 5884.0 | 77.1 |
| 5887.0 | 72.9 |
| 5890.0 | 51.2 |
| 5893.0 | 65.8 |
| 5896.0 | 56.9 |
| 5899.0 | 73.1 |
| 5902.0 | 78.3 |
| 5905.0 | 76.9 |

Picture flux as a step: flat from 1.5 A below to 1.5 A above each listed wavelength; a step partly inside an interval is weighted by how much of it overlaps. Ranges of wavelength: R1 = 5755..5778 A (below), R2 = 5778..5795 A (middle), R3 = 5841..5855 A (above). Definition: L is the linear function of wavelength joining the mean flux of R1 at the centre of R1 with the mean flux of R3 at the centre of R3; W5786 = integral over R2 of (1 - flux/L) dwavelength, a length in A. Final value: 0.54 A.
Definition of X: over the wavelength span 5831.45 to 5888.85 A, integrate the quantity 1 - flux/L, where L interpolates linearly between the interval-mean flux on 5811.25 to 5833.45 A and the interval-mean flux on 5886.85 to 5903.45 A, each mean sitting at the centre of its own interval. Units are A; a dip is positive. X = -4.7 A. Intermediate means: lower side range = 80.2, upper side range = 65.8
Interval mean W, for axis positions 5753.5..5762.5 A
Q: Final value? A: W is 78.3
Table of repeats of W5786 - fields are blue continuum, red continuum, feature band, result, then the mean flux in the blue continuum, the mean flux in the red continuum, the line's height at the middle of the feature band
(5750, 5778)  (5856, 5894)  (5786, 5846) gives -1.8 A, 79.6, 75.1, 77.5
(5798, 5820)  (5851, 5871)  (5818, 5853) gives -0.8 A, 79.2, 78.1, 78.6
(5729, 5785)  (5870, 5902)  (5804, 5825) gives -1.0 A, 79.6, 72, 76.2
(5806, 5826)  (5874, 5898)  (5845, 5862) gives -0.7 A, 80.2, 70.2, 74.8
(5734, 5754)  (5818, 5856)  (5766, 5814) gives 0.9 A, 80.6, 80.3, 80.5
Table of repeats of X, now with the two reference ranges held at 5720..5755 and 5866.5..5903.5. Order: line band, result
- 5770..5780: -0.2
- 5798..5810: -0.4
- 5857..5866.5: -0.4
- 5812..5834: -1.2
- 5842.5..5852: -0.6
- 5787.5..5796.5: -0.2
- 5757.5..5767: 0.0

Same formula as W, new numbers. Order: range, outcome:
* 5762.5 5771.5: 80.4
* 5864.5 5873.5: 79.3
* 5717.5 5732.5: 79.6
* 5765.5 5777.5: 80.8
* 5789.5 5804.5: 79.2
